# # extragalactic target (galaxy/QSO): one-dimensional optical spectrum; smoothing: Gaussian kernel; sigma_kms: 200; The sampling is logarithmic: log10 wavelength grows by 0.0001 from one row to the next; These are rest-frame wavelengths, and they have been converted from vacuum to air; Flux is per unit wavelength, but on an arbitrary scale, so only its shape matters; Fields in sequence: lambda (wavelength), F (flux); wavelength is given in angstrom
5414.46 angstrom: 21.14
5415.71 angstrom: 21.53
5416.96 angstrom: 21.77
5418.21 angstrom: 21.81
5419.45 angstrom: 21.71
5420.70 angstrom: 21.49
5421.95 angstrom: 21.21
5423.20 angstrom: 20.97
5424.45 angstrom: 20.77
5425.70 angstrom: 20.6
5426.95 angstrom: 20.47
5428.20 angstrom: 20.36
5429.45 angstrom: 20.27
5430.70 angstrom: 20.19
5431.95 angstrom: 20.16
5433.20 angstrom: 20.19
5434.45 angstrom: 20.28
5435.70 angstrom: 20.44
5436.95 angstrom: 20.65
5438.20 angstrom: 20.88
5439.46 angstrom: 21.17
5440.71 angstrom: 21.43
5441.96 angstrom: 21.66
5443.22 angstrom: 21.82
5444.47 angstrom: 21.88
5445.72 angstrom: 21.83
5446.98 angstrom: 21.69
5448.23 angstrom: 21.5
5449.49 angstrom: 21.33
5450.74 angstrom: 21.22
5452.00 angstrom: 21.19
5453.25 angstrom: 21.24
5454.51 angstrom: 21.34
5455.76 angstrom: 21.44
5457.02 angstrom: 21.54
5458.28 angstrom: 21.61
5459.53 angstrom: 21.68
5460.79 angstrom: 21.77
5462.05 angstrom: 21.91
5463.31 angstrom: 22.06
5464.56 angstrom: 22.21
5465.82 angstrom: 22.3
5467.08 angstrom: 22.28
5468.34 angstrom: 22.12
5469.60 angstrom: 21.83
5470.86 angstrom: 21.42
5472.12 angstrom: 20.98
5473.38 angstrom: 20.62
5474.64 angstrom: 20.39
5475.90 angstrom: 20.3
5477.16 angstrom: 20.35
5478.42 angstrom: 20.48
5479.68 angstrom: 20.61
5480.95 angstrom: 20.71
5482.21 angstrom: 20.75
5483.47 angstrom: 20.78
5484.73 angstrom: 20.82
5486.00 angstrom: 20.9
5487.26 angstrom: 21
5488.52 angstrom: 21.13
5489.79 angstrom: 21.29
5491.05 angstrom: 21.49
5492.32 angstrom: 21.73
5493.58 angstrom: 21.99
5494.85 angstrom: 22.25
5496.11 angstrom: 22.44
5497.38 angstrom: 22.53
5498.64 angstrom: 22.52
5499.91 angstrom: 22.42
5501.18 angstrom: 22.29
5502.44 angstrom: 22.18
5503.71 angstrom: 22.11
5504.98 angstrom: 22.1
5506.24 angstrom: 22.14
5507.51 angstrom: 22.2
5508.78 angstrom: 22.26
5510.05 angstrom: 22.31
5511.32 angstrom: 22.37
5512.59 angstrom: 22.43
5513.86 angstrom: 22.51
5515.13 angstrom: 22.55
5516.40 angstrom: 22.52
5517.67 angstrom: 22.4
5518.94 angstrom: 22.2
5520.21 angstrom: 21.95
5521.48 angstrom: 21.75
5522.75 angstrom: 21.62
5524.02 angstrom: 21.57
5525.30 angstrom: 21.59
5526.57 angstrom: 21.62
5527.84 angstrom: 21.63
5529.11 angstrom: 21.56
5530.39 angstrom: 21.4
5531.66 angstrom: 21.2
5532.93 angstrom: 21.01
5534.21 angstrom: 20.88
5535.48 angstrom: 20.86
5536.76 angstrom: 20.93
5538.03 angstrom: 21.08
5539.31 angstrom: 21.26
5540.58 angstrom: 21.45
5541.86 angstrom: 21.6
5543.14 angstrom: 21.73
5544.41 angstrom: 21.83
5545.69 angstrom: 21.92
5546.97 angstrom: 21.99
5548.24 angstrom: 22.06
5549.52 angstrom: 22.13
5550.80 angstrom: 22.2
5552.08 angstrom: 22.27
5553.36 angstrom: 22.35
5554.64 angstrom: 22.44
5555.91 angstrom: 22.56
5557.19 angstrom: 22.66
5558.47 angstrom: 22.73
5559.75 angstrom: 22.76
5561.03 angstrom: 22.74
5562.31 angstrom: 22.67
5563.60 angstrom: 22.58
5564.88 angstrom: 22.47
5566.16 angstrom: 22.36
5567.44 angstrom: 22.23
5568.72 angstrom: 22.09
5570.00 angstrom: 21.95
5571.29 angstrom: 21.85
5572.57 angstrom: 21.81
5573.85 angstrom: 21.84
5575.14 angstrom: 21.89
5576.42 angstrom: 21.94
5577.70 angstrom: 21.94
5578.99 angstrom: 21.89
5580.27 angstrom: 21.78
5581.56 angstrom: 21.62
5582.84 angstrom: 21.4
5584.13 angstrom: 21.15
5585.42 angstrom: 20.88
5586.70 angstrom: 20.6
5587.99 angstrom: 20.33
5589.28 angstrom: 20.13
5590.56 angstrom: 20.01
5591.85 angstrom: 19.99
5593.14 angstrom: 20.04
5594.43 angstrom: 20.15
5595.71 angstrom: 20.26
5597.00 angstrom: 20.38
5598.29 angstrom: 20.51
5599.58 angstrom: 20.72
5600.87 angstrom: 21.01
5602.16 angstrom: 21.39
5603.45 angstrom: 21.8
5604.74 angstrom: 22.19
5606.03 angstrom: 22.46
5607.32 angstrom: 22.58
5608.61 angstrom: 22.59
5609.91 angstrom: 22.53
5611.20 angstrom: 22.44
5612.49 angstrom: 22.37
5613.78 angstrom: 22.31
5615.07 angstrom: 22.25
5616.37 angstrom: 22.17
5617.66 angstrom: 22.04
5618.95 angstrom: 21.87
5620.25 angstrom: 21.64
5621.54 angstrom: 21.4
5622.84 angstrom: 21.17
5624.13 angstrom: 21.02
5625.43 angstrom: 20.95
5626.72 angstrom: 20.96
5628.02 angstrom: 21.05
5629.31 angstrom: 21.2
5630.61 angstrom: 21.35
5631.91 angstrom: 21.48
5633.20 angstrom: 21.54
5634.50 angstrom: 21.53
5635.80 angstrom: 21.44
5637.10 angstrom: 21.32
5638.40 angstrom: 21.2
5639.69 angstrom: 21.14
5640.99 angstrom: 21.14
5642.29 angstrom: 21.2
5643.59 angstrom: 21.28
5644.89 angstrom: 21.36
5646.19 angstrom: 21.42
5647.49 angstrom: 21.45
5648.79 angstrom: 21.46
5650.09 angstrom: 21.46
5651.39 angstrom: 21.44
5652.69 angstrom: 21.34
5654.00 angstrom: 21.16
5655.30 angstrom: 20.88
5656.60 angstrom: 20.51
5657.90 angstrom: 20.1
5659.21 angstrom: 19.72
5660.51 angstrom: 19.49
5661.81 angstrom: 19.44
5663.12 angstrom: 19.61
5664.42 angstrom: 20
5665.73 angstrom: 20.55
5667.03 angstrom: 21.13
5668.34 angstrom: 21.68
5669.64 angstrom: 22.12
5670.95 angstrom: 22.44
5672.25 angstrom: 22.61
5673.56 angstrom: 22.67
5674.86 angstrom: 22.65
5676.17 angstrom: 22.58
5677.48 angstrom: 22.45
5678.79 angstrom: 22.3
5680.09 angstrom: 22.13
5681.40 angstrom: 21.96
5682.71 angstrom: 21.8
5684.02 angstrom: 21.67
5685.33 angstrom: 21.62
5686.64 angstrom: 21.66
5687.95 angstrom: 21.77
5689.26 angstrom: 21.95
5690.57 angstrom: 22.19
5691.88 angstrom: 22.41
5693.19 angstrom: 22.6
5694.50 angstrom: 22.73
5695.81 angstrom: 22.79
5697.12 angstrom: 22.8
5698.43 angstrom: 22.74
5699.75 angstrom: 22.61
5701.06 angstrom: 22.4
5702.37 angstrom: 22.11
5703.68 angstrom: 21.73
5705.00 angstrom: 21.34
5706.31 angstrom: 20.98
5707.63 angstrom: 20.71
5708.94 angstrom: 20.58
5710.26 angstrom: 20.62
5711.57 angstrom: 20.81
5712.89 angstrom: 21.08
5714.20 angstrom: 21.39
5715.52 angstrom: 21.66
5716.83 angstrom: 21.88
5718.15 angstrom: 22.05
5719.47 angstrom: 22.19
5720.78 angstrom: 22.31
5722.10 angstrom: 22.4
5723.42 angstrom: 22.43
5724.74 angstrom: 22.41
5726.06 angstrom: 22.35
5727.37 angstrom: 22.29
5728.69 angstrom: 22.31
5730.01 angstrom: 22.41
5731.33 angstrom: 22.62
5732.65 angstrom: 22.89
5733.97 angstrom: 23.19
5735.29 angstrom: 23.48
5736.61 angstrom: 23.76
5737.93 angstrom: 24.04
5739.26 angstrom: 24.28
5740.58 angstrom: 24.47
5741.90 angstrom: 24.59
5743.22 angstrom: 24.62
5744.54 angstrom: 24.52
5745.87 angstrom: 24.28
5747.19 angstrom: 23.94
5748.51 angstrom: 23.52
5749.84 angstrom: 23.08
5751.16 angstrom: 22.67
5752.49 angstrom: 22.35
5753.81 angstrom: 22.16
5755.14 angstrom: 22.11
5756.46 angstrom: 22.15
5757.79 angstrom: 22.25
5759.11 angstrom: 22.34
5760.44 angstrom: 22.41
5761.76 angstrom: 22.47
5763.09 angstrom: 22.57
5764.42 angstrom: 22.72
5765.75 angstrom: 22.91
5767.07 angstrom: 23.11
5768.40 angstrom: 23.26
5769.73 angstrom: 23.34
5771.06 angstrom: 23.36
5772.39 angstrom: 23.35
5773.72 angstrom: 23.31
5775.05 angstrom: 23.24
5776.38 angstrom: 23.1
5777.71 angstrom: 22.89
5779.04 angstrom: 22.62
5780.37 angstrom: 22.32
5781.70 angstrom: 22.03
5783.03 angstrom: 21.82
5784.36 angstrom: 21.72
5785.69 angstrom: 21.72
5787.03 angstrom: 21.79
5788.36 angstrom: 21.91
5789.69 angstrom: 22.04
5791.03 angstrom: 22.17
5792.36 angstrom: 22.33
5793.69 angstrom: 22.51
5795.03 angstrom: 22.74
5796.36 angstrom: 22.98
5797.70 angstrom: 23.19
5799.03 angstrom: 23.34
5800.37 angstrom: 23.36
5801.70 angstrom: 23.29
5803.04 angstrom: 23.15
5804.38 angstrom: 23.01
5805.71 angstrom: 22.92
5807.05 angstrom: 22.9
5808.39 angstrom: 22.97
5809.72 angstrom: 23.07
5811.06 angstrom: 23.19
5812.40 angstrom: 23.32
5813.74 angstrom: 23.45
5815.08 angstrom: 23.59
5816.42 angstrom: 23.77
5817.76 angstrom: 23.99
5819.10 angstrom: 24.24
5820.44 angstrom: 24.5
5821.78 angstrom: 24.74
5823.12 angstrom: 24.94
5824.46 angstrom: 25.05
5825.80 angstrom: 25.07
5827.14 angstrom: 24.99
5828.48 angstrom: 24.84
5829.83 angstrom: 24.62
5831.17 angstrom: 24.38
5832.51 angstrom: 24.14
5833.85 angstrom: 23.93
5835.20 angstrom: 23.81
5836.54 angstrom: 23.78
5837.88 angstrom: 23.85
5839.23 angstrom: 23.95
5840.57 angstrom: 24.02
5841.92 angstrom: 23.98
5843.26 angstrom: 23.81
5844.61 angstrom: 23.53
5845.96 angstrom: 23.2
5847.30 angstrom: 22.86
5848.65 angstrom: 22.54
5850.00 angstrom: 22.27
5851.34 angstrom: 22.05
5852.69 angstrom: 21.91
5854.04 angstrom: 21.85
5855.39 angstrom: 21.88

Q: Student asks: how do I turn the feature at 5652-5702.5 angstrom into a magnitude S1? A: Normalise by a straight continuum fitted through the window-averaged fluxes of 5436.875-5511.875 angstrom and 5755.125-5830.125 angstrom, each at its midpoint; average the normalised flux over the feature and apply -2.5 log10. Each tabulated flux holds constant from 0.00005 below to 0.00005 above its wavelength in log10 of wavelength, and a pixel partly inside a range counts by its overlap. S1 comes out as 0.04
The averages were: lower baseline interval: 21.6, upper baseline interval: 23.1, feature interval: 21.7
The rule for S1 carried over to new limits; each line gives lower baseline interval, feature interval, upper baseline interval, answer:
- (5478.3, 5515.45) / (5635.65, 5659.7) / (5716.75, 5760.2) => 0.07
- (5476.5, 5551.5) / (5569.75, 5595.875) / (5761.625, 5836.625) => 0.05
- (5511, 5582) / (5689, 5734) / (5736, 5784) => 0.04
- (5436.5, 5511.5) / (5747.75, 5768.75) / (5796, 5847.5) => 0.04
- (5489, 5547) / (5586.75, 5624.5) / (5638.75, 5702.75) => 0.02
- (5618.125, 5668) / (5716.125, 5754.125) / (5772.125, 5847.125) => -0.04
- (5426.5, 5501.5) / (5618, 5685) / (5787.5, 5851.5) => 0.06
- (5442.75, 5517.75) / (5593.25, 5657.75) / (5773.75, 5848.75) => 0.05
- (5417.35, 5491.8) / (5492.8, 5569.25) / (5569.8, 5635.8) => -0.04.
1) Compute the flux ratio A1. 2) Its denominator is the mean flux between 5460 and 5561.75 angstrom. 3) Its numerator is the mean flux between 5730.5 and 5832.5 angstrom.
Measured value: 1.07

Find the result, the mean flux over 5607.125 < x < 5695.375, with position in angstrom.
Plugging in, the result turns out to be 21.6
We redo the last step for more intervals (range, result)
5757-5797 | 22.6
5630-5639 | 21.4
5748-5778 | 22.8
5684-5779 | 22.6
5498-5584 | 22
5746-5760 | 22.7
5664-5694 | 22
